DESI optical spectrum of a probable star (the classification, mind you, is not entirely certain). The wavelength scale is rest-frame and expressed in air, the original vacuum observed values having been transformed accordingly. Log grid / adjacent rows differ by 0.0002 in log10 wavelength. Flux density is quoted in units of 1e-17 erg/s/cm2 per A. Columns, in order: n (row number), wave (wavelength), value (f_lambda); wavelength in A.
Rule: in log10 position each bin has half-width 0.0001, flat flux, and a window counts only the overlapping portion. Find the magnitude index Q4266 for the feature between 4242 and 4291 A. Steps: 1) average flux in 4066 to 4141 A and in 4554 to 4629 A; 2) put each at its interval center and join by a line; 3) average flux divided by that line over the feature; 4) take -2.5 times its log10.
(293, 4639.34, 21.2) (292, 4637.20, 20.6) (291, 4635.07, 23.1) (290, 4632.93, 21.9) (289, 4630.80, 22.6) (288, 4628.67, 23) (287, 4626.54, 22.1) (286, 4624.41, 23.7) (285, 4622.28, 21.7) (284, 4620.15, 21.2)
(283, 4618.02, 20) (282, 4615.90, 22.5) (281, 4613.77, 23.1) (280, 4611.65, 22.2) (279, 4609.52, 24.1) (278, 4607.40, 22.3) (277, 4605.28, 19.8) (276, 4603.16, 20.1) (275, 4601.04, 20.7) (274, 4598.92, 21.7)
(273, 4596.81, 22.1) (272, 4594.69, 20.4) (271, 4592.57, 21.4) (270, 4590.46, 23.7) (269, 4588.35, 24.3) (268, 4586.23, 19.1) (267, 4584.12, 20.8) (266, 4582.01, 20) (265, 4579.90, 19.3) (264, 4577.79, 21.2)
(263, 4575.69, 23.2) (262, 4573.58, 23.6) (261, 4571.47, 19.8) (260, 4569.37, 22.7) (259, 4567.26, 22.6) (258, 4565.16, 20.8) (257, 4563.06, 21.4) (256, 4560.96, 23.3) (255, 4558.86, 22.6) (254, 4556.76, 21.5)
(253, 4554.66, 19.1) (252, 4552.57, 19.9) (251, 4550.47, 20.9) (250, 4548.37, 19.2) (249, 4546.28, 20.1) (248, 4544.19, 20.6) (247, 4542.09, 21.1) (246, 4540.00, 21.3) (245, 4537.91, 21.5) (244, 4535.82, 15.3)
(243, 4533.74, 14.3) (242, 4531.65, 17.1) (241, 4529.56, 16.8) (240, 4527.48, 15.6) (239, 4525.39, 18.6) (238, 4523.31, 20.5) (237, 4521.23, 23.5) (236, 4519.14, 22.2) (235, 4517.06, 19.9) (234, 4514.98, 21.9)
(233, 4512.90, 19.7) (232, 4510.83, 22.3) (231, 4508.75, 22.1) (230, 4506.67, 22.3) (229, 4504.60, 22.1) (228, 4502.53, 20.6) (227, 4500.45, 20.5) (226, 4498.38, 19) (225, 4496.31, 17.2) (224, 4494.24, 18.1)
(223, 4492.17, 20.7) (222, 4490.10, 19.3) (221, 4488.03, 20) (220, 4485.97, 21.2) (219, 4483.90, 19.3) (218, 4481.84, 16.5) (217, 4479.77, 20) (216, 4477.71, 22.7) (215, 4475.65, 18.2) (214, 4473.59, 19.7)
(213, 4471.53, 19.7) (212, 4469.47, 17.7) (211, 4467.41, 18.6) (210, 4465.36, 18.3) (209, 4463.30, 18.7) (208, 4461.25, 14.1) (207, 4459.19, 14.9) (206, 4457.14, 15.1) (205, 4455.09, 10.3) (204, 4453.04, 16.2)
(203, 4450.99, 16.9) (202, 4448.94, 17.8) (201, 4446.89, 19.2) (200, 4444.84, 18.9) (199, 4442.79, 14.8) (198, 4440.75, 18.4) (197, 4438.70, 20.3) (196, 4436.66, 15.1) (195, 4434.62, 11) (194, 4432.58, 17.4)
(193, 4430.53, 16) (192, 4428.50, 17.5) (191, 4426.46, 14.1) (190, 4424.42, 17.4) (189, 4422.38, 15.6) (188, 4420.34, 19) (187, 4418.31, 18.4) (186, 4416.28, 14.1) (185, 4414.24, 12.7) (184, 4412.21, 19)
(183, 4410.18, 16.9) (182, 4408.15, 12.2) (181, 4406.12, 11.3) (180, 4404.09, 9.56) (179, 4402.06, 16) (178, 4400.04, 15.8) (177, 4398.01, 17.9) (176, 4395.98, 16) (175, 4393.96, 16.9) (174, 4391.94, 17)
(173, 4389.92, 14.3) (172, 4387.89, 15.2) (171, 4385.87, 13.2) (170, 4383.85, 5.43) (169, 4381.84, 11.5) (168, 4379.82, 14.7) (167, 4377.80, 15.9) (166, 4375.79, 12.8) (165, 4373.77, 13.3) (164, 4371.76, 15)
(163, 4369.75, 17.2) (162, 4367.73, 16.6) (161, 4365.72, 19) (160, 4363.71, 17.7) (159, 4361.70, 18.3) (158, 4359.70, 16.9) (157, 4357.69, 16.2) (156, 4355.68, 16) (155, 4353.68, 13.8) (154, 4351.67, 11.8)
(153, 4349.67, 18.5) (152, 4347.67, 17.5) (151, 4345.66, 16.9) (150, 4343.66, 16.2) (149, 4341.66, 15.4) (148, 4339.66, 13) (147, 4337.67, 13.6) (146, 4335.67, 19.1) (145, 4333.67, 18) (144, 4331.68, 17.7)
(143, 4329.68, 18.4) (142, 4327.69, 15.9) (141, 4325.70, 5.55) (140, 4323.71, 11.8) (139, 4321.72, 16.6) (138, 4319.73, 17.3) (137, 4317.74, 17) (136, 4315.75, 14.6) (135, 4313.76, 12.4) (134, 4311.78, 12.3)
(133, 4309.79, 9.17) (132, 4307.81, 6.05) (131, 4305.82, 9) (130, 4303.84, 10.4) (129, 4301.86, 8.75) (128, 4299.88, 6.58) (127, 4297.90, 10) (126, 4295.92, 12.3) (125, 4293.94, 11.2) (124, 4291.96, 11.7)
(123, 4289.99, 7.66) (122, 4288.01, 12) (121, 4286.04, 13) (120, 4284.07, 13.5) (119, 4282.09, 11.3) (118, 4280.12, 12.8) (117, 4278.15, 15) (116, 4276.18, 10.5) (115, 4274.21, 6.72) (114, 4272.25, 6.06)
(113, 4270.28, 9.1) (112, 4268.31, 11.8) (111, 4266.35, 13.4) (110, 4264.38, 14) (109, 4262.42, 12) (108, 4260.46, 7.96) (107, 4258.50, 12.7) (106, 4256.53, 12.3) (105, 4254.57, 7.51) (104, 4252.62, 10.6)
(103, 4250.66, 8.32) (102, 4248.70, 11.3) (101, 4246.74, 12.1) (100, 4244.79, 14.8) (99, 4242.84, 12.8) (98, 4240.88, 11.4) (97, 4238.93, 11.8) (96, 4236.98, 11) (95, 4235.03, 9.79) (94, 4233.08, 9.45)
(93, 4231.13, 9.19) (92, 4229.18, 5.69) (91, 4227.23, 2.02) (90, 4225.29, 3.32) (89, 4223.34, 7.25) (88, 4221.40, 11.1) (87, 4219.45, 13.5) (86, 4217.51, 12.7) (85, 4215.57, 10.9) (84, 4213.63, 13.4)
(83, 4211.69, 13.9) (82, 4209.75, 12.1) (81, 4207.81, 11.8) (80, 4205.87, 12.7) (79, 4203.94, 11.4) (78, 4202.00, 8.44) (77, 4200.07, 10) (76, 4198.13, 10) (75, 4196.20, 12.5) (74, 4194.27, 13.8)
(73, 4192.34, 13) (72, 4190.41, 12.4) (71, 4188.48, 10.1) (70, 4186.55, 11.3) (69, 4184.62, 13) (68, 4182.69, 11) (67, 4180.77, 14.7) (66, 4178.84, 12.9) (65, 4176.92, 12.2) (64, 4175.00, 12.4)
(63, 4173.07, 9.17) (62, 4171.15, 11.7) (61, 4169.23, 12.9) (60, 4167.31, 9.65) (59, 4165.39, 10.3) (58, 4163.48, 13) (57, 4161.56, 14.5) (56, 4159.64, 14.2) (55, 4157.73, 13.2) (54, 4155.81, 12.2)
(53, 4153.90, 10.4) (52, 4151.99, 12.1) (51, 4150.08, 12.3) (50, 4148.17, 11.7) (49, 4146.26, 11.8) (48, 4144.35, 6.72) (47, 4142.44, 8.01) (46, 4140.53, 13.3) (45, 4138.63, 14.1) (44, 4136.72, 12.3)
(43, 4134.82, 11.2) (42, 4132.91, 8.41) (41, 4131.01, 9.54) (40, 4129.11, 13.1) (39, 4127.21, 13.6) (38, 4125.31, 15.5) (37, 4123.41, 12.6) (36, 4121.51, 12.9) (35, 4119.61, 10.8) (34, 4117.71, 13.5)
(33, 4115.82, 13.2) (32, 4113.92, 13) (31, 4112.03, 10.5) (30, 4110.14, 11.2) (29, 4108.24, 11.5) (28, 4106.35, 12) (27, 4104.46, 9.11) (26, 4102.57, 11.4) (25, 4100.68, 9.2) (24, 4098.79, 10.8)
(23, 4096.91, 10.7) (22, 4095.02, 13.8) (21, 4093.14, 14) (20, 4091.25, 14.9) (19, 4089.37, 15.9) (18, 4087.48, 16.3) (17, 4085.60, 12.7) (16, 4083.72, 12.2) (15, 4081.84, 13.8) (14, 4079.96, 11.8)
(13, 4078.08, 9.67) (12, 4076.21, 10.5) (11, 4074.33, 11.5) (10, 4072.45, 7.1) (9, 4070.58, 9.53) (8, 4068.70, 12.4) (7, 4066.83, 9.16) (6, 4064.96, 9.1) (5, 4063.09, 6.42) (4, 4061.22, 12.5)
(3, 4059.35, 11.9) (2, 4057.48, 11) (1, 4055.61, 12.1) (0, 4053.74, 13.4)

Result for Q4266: 0.34 mag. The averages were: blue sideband 12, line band 11.2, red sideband 21.7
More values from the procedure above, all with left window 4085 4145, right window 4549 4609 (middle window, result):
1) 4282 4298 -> 0.331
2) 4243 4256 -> 0.323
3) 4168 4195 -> 0.108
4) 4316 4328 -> 0.163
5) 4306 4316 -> 0.461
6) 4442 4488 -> 0.081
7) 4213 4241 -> 0.457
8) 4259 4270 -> 0.275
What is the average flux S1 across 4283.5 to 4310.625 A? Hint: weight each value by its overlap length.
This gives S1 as 10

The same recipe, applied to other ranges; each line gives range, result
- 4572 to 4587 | 21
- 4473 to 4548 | 19.8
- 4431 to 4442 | 16.4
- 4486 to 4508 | 20.1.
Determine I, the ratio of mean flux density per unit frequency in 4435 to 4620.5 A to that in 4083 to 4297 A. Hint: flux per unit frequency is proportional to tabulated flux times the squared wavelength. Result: 2.03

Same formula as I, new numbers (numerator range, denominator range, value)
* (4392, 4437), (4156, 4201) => 1.43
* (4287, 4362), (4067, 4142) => 1.26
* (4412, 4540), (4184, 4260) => 1.90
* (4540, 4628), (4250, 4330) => 2.17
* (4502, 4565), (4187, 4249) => 2.17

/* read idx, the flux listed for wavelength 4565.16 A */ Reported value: 20.8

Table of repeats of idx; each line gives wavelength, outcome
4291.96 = 11.7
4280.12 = 12.8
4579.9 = 19.3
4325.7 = 5.55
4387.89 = 15.2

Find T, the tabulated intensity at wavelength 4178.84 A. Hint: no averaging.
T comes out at 12.9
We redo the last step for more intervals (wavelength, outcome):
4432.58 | 17.4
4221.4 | 11.1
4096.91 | 10.7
